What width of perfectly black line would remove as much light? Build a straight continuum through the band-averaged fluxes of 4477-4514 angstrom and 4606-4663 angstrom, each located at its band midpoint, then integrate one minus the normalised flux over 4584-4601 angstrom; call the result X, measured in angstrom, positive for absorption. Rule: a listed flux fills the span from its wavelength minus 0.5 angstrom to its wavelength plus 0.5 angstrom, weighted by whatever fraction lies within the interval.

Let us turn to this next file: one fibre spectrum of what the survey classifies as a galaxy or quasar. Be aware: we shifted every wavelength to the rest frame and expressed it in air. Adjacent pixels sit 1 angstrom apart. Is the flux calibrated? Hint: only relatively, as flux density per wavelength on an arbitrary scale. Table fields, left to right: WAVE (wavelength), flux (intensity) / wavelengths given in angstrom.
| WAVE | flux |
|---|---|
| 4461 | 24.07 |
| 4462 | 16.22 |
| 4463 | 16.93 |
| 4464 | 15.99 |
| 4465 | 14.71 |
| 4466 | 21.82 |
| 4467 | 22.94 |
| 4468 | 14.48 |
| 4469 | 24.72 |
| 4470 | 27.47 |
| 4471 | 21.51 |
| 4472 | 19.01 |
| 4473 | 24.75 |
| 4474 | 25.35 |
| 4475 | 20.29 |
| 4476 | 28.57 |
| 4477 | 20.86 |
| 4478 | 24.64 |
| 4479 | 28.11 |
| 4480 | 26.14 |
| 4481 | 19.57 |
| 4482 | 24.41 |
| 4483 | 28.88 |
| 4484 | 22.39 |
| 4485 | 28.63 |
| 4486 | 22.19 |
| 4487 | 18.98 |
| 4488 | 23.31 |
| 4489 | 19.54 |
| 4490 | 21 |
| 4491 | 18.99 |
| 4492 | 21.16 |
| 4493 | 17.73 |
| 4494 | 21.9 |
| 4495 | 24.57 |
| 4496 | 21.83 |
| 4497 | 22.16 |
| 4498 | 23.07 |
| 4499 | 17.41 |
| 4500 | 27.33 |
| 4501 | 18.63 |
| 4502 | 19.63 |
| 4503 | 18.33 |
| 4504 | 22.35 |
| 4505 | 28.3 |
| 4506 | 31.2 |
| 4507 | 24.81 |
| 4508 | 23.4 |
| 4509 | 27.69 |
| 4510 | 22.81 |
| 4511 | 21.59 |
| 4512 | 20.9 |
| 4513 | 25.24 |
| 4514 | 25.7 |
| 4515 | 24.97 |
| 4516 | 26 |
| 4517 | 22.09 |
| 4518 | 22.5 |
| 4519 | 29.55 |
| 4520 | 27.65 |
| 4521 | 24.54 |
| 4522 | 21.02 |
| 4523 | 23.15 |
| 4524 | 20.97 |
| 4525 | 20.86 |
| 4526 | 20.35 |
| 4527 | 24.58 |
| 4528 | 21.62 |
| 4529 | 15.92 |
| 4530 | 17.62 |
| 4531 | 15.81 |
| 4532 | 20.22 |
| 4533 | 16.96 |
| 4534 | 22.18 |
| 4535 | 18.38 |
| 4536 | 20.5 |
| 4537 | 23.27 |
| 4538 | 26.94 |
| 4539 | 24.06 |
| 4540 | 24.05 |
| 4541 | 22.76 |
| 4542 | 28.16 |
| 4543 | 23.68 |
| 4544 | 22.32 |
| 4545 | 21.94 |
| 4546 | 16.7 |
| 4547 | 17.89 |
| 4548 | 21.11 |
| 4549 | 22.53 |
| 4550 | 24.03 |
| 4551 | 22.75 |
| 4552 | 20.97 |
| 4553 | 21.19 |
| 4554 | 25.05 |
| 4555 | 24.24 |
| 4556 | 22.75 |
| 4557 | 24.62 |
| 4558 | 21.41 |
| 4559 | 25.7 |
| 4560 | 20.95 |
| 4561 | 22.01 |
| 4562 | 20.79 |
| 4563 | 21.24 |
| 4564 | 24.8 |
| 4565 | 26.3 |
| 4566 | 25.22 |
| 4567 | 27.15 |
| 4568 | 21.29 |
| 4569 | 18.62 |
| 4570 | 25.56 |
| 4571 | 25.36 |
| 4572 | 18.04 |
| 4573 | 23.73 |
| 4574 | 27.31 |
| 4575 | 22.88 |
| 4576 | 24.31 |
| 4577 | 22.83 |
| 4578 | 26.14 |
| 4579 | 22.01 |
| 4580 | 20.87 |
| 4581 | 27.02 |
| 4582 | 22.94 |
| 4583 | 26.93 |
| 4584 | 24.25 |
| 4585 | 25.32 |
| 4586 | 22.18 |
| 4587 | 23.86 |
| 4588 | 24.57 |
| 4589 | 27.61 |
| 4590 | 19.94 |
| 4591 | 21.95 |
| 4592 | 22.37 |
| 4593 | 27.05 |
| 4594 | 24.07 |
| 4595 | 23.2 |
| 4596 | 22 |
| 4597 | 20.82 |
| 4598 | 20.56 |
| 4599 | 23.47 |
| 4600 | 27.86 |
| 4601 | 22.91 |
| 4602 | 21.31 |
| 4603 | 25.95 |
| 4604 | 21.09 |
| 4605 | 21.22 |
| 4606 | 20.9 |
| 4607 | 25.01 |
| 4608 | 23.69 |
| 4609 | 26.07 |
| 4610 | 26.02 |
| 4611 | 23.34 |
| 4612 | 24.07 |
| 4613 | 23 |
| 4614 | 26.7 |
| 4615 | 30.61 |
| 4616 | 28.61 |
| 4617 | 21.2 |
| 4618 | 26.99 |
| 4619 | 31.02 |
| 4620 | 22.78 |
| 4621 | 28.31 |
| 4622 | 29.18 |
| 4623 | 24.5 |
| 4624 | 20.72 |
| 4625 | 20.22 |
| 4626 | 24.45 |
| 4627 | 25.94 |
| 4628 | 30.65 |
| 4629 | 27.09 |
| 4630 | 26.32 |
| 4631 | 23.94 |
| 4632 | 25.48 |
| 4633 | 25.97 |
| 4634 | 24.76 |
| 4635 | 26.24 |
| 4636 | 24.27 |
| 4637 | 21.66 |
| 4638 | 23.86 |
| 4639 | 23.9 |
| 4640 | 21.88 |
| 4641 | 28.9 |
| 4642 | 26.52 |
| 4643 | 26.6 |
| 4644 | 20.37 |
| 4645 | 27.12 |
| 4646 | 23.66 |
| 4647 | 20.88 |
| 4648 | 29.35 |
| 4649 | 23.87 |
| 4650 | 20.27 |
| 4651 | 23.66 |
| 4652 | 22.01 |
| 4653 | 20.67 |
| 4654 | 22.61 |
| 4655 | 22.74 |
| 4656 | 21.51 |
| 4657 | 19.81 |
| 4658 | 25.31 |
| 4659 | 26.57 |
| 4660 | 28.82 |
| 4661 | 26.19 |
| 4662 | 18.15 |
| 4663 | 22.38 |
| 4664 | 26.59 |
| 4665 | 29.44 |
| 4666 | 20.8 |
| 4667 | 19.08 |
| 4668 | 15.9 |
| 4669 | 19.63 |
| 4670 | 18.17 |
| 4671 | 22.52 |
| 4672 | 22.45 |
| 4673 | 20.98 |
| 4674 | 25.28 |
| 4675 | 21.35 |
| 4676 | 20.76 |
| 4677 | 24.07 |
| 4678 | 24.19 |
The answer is 0.4 angstrom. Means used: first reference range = 23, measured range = 23.6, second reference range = 24.7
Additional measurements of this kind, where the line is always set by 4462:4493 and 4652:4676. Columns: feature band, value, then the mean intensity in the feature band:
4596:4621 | -2.34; 24.4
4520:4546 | 0.57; 21.7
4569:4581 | -0.66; 23.5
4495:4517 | -1.35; 23.5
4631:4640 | -0.79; 24.3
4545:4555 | 0.31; 21.5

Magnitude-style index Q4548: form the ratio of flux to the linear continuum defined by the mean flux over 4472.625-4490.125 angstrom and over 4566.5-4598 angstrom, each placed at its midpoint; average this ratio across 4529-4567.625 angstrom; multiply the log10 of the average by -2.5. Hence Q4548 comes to 0.07 mag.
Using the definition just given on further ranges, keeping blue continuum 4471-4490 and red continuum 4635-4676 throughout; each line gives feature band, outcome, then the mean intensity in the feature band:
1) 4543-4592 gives 0.011 mag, 23.1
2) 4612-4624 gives -0.134 mag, 26.3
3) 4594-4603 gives 0.012 mag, 23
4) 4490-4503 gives 0.117 mag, 21.1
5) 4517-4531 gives 0.064 mag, 22.1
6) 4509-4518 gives -0.017 mag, 23.8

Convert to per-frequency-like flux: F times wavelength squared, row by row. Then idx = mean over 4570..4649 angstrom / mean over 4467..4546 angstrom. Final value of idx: 1.13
